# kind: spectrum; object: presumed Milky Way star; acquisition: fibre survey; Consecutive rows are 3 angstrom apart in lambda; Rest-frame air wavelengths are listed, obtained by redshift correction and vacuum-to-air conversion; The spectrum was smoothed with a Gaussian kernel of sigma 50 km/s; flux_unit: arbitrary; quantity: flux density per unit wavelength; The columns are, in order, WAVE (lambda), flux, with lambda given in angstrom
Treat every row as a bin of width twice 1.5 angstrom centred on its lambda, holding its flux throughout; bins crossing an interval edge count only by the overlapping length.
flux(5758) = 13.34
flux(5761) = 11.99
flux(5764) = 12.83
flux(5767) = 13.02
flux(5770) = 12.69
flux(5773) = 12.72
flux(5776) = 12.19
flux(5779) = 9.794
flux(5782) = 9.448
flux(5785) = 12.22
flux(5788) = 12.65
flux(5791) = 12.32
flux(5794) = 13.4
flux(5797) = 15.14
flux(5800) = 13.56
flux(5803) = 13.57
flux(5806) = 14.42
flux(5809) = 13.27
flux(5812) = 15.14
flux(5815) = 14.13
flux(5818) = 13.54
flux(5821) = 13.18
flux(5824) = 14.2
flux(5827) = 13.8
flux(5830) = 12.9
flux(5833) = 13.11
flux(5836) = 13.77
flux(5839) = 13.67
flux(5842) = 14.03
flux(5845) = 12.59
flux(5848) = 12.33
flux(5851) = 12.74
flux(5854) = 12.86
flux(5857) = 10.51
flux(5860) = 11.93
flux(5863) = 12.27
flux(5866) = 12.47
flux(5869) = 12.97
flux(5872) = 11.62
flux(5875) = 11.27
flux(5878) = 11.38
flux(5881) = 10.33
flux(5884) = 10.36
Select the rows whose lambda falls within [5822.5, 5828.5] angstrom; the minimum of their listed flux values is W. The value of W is 13.8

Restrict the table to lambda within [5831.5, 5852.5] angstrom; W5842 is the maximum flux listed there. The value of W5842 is 14.03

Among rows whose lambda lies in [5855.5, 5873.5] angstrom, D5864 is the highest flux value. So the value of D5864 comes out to 12.97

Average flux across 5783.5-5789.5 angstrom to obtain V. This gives 12.4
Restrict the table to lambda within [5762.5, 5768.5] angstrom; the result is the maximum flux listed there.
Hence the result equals 13.02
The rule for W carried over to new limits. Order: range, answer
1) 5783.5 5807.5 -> 12.22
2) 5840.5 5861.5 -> 10.51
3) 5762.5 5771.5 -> 12.69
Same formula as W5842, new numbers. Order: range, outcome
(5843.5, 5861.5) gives 12.86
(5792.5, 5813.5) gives 15.14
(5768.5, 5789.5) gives 12.72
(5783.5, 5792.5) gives 12.65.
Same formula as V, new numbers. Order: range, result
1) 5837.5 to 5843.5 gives 13.8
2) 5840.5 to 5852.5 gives 12.9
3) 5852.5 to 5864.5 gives 11.9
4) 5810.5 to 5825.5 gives 14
